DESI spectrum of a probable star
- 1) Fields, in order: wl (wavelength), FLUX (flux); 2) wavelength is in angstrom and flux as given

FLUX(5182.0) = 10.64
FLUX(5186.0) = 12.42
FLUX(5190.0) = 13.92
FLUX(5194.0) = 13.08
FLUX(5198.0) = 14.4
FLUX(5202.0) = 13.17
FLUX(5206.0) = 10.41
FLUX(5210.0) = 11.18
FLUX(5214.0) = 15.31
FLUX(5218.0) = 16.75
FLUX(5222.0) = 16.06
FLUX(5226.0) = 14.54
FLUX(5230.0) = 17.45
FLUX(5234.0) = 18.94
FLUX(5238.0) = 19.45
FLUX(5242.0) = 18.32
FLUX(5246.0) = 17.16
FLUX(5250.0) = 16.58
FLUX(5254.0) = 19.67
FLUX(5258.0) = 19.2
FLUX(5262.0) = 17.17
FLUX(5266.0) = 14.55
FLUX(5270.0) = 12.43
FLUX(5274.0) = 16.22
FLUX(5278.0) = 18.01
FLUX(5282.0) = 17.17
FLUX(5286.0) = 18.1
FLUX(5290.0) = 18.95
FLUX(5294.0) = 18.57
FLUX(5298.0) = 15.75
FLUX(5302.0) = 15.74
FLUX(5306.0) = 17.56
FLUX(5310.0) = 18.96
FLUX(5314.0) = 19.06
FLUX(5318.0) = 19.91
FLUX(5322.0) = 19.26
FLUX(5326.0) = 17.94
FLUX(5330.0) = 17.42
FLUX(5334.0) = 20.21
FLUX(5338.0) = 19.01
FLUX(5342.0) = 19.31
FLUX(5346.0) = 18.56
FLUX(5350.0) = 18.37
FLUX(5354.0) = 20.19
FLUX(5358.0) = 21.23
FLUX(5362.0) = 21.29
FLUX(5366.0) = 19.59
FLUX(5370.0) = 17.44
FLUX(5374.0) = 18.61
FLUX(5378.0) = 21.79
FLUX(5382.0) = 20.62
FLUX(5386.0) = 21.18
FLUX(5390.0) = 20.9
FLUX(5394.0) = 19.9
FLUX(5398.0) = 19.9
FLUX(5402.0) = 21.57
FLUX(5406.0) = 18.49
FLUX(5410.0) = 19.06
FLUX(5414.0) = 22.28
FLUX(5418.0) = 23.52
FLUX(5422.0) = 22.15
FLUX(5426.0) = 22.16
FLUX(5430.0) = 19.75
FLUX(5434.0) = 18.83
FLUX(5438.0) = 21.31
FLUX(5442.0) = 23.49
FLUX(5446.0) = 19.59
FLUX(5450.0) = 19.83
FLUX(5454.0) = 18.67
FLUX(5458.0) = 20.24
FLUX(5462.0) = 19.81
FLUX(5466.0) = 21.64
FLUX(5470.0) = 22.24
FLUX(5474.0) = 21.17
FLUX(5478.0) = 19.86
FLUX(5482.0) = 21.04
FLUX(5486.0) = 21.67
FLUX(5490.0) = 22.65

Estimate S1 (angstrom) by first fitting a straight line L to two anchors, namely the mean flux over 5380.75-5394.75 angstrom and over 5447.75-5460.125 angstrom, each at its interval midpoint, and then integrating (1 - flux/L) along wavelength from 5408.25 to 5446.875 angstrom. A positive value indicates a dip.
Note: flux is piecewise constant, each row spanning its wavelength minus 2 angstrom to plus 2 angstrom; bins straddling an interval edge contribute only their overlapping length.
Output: -2.4 angstrom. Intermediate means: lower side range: 20.7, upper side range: 19.6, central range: 21.3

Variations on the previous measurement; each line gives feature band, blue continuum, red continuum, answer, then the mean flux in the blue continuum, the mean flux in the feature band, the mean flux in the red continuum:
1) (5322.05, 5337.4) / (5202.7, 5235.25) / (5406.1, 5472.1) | -0.7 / 14.9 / 18.7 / 20.8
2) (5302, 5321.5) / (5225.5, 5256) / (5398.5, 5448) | 0.5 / 17.9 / 18.6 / 21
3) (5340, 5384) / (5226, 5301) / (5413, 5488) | -1.1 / 17.3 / 19.7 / 21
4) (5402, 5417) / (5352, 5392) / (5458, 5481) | 0.1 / 20.3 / 20.4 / 20.9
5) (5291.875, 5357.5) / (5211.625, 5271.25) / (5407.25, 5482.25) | 0.0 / 16.9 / 18.6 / 20.8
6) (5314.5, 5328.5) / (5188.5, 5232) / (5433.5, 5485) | -1.6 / 14.2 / 19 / 20.7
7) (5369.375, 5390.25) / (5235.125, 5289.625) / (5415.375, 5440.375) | 0.0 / 17.3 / 20.2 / 21.3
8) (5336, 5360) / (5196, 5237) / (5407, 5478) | -1.4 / 14.9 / 19.4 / 20.9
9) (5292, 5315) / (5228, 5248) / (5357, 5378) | 1.8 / 18.3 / 17.5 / 19.8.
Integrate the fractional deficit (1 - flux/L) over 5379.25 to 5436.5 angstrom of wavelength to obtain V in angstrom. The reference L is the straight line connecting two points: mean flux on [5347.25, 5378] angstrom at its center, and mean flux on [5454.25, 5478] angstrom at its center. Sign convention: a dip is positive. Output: -1.77 angstrom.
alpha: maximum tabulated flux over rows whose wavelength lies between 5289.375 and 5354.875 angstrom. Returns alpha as 20.21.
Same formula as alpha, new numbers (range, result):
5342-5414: 22.28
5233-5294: 19.67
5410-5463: 23.52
